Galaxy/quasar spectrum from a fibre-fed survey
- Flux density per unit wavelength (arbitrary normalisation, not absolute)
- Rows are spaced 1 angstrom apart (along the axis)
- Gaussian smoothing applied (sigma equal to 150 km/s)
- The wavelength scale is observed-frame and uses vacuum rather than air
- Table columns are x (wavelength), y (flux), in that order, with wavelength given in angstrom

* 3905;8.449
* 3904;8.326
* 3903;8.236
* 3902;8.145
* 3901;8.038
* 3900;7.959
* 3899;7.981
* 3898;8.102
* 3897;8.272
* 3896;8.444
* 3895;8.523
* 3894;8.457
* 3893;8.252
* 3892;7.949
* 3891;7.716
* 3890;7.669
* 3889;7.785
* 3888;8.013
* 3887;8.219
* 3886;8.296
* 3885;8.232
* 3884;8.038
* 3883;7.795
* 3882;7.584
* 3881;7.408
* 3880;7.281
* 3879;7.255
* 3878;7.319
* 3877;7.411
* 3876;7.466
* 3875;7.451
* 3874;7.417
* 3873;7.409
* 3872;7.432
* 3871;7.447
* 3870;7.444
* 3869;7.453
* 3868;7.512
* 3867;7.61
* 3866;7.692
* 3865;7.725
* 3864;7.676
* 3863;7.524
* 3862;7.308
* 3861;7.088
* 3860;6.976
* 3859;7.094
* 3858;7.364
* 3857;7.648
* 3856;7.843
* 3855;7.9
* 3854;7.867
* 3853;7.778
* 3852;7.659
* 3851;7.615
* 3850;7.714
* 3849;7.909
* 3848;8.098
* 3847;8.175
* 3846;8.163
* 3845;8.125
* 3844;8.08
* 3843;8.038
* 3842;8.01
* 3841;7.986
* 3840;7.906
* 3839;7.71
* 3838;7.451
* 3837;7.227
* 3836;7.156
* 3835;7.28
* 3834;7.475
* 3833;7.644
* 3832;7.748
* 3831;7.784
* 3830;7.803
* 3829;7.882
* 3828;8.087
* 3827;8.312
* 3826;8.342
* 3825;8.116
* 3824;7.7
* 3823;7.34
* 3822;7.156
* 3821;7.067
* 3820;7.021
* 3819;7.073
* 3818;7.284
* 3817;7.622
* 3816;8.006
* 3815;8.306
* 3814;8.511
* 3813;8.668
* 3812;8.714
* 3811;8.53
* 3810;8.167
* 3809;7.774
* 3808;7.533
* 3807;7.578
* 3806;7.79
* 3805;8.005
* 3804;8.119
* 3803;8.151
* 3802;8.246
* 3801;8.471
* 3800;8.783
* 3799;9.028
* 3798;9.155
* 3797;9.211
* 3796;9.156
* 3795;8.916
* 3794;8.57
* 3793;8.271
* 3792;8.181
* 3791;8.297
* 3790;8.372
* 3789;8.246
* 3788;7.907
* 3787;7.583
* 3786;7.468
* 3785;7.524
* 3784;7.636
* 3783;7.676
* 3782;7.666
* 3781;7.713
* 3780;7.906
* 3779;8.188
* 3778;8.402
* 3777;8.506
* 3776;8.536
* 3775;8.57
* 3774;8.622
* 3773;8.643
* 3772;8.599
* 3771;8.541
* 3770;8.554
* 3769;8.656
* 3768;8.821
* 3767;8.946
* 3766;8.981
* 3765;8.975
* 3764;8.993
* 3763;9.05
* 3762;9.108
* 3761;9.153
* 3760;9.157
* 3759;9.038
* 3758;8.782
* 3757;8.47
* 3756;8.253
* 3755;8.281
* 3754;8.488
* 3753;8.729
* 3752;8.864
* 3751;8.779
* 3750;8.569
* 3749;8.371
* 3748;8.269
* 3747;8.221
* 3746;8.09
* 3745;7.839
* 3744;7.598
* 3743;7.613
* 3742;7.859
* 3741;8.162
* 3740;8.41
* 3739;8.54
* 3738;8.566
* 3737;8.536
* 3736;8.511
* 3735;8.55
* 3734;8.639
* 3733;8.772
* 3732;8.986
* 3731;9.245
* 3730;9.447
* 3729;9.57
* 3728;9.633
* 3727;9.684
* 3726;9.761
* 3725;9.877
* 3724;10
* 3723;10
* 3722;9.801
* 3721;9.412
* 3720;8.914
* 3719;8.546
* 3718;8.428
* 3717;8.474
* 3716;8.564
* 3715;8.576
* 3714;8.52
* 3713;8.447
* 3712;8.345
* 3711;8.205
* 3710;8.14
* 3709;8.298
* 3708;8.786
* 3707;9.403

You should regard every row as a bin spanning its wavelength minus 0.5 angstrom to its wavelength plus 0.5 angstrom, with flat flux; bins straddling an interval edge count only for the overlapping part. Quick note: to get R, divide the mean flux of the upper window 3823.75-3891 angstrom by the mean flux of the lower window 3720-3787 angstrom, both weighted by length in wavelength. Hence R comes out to 0.89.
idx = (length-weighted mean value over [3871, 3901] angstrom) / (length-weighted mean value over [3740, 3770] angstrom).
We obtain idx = 0.92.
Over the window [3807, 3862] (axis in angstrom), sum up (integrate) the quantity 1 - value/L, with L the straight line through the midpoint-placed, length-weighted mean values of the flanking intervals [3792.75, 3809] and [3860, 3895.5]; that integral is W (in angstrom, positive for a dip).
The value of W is 2.2 angstrom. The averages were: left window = 8.42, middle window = 7.76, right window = 7.67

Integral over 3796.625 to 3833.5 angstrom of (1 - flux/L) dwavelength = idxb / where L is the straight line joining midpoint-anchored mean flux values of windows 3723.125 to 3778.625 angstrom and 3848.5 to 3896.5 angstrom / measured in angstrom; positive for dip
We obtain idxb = 0.7 angstrom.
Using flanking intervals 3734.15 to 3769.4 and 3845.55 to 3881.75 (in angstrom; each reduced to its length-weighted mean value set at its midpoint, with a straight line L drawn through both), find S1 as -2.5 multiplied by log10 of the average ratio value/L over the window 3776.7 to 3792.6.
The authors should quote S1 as 0.04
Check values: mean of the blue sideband 8.55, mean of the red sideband 7.56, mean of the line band 7.95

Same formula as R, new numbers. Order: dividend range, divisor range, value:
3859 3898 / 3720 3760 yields 0.88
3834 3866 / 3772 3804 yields 0.92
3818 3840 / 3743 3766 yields 0.88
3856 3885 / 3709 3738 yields 0.83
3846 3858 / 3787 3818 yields 0.94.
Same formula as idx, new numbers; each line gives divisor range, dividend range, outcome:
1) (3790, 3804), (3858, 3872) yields 0.86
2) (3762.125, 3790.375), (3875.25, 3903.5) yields 0.95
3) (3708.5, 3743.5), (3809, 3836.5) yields 0.88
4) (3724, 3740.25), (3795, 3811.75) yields 0.92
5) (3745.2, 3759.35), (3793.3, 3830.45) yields 0.96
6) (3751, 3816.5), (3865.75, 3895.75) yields 0.92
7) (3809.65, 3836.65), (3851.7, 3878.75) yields 0.96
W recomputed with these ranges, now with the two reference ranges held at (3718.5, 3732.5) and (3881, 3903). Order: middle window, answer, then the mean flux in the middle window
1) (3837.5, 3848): 0.6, 7.97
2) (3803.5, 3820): 1.5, 7.95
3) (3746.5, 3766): 1.1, 8.72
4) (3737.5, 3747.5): 1.3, 8.09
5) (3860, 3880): 2.0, 7.44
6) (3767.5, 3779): 0.6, 8.57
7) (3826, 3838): 1.2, 7.69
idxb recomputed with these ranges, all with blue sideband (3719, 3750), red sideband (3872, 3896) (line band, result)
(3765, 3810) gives 0.8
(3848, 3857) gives 0.2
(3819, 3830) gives 0.7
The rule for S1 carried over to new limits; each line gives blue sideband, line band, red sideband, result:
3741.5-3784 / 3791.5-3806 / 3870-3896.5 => -0.04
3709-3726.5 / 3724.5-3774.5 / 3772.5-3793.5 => -0.03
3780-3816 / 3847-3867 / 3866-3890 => 0.02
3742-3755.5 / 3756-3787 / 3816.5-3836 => -0.05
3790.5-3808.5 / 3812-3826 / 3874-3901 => 0.07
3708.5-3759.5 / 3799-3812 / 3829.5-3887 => -0.01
